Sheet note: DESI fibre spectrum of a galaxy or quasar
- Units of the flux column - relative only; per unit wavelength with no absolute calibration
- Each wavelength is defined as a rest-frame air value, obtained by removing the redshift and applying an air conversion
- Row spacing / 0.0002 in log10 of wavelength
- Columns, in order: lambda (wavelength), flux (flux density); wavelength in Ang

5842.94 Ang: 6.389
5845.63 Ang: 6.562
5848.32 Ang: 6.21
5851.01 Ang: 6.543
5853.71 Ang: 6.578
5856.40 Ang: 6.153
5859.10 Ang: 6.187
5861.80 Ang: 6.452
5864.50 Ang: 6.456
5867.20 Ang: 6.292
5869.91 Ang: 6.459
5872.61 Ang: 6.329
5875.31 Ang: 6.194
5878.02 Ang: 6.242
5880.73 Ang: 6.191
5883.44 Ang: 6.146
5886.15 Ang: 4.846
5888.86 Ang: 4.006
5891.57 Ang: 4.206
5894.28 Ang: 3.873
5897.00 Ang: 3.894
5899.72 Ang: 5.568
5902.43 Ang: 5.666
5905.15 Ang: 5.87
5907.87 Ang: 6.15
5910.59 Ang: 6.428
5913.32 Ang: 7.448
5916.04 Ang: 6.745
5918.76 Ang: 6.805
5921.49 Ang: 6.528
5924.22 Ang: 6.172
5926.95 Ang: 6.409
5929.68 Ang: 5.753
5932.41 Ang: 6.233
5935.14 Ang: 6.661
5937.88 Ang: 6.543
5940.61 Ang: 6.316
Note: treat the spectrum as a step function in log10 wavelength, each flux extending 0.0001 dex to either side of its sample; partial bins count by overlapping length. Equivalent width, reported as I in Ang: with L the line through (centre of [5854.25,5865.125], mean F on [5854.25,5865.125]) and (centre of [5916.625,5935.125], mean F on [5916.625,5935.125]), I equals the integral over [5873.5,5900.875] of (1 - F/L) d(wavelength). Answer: 5.2 Ang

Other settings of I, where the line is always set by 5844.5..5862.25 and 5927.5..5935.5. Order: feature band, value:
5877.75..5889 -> 1.3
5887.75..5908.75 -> 4.6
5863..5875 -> -0.1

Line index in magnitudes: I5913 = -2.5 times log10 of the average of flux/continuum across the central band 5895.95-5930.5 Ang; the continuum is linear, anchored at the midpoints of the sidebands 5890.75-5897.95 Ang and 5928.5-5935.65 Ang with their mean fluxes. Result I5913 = -0.21 mag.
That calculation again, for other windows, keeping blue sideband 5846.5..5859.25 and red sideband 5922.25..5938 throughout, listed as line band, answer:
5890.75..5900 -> 0.43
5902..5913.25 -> 0.02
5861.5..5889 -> 0.05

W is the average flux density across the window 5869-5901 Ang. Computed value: 5.31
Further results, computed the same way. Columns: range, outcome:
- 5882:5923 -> 5.62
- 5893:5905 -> 4.87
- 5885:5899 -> 4.22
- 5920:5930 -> 6.27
